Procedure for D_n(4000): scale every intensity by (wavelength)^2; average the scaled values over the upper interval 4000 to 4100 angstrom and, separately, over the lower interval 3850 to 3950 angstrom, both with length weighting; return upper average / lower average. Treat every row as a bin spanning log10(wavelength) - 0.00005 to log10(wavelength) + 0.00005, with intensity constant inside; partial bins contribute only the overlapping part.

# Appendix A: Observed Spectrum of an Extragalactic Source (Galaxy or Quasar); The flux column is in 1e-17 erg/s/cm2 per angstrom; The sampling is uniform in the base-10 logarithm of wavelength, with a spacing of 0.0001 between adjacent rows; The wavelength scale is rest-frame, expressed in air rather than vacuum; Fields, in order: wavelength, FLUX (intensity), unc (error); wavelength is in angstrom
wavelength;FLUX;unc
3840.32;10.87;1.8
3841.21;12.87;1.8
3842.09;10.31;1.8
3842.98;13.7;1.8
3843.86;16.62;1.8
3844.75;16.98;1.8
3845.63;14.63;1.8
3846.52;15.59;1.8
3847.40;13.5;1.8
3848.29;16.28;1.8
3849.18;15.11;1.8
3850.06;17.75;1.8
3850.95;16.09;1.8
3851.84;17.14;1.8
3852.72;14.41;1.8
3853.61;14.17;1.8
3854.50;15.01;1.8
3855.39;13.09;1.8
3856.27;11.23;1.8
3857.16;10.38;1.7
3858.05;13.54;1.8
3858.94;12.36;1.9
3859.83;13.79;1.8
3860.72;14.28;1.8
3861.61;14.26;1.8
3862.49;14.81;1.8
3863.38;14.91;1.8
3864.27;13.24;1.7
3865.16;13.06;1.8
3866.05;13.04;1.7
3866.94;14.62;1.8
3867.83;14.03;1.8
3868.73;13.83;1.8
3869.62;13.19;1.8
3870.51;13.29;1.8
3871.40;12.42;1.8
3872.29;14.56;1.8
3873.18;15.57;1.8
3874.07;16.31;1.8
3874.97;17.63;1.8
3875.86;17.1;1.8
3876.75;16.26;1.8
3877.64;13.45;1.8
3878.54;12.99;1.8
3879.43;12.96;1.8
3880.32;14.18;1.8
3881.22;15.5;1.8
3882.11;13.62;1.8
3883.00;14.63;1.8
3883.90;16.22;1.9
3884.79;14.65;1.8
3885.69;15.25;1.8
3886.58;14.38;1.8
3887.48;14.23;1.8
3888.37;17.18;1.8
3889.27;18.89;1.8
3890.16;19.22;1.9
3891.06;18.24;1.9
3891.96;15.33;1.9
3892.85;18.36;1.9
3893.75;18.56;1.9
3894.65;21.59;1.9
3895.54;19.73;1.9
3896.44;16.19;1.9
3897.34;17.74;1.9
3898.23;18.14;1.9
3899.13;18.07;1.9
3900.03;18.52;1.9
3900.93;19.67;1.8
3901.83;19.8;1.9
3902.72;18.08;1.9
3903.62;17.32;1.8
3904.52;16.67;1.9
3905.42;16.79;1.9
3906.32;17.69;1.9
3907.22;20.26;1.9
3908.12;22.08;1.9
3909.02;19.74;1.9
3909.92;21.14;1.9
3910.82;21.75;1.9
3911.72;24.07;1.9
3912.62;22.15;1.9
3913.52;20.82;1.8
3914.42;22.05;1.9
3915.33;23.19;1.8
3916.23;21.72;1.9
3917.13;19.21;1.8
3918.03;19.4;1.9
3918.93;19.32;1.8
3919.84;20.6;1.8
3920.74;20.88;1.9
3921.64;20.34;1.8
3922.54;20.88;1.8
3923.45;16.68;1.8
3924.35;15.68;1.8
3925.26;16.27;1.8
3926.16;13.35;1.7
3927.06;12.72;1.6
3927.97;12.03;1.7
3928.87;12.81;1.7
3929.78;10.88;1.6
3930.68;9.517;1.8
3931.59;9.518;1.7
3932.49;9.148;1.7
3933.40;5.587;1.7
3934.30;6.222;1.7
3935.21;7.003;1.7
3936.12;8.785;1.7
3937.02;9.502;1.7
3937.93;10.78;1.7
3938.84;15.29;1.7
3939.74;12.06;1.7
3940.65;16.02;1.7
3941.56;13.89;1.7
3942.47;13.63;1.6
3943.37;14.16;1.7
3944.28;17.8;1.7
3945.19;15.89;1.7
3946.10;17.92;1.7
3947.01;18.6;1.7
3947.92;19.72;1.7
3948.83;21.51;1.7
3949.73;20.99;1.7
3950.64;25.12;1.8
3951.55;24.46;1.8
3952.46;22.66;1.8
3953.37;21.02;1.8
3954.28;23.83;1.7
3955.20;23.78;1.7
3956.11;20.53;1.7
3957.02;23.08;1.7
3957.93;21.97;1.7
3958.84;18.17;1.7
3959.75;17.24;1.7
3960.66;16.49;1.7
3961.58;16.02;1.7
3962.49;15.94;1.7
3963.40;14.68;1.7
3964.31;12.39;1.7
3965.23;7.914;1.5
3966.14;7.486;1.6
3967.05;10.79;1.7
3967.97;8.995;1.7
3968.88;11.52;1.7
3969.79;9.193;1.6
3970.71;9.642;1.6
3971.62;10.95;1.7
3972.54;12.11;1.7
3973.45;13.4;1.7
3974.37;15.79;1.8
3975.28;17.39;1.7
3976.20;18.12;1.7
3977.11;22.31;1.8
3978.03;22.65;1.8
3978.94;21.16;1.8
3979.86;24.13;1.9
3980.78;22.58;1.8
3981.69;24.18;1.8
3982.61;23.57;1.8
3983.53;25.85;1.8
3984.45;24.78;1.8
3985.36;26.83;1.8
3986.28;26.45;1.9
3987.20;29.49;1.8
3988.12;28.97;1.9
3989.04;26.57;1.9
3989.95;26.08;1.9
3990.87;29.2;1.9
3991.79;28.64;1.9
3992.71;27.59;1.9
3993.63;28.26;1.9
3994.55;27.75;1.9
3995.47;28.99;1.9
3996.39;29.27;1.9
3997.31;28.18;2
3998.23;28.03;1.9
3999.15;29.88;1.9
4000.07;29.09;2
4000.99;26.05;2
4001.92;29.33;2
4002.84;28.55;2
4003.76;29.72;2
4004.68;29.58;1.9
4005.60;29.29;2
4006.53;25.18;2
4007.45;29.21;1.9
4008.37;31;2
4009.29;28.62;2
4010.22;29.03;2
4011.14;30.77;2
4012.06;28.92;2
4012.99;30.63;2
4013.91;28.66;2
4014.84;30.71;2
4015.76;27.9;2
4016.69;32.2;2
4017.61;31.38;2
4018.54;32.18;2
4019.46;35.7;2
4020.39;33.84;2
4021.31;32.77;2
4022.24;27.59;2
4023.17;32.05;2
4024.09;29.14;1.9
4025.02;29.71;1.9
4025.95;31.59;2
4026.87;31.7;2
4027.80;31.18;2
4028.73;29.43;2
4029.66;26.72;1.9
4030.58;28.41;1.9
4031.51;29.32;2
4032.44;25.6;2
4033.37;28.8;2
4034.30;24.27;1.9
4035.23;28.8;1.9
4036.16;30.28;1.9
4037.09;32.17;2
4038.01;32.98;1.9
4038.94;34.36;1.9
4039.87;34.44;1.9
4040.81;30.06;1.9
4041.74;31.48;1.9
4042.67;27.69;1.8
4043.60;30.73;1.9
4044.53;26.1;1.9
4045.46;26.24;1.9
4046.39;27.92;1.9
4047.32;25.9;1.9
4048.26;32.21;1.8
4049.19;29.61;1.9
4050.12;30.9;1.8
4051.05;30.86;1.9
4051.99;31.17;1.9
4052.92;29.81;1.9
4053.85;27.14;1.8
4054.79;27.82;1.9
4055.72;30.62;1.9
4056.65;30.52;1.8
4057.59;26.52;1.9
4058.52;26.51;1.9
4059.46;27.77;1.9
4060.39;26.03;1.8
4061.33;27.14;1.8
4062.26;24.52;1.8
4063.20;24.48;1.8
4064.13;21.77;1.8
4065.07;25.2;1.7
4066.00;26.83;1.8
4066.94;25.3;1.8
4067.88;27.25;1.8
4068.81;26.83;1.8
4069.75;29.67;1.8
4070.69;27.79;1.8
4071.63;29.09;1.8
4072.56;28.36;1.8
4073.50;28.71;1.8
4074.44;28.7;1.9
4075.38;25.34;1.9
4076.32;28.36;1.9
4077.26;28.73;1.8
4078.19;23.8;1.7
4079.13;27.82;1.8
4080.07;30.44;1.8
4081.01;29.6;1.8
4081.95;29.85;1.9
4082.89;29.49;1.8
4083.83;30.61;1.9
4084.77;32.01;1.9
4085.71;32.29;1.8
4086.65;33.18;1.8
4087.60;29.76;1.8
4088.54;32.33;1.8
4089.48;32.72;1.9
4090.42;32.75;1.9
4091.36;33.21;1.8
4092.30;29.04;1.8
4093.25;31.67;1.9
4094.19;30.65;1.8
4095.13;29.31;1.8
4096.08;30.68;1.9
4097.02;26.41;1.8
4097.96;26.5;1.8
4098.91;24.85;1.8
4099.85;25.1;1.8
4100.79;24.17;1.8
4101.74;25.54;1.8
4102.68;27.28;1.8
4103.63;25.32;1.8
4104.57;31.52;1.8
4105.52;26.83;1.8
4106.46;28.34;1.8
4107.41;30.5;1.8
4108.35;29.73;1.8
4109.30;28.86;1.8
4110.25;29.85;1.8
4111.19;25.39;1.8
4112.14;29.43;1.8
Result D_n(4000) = 2.0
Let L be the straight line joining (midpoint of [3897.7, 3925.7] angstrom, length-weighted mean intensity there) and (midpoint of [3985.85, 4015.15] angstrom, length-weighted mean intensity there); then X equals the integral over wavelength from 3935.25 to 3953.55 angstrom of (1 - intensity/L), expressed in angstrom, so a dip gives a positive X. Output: 5.1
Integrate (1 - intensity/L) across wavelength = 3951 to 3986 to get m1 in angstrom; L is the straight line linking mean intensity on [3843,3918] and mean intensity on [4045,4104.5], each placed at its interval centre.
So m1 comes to 6.1 angstrom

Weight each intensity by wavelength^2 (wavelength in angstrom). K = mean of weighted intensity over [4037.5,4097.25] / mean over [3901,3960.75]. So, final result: 1.8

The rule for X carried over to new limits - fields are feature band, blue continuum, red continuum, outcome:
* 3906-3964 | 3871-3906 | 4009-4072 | 8.6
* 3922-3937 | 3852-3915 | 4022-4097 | 6.0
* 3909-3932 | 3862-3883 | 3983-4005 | 1.9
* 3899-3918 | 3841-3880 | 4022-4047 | -1.5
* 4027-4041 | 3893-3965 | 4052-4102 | -2.6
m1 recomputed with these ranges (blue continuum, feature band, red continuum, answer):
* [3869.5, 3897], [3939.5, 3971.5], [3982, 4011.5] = 9.27 angstrom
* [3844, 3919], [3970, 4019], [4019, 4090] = -2.01 angstrom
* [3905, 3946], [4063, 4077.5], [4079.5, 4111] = 0.19 angstrom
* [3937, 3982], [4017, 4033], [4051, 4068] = -4.69 angstrom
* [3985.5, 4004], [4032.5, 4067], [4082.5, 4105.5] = 0.43 angstrom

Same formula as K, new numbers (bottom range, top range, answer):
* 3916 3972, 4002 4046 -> 2.01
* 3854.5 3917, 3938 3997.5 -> 1.24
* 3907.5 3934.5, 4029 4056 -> 1.83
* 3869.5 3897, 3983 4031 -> 1.96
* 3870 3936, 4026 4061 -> 1.89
